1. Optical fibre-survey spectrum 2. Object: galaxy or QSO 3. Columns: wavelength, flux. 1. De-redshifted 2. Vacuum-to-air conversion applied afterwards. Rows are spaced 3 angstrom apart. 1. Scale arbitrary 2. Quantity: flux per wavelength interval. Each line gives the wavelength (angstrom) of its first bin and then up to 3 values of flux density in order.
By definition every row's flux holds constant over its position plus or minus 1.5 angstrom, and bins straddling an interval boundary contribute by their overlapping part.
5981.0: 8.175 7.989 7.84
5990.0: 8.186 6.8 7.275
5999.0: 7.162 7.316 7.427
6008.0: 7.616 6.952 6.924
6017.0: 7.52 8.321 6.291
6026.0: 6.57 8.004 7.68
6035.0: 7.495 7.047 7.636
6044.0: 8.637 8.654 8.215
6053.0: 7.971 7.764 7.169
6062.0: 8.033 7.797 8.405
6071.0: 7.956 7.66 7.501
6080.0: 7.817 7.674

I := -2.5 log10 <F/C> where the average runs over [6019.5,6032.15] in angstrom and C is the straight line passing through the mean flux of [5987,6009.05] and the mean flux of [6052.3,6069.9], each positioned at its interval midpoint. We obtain 0.05 mag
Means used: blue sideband 7.42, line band 7.27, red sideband 7.85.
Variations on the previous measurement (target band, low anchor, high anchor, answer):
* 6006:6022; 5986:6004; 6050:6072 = 0.018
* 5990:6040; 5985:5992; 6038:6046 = 0.091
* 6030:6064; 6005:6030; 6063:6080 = -0.036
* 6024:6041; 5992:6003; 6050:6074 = 0.028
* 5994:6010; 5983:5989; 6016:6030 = 0.048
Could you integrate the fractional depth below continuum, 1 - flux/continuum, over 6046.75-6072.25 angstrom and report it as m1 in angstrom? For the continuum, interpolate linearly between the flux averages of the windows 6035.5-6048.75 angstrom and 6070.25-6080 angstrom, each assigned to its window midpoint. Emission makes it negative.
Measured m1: -0.5 angstrom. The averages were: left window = 7.96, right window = 7.7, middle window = 7.96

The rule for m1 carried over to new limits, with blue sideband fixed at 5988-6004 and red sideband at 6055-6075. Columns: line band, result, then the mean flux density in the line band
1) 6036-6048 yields -0.4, 7.95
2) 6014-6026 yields 0.5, 7.22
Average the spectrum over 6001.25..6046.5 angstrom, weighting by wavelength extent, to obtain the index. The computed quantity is 7.46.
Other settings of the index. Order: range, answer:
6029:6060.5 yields 7.84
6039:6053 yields 8.21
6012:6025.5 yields 7.2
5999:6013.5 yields 7.28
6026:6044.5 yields 7.61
